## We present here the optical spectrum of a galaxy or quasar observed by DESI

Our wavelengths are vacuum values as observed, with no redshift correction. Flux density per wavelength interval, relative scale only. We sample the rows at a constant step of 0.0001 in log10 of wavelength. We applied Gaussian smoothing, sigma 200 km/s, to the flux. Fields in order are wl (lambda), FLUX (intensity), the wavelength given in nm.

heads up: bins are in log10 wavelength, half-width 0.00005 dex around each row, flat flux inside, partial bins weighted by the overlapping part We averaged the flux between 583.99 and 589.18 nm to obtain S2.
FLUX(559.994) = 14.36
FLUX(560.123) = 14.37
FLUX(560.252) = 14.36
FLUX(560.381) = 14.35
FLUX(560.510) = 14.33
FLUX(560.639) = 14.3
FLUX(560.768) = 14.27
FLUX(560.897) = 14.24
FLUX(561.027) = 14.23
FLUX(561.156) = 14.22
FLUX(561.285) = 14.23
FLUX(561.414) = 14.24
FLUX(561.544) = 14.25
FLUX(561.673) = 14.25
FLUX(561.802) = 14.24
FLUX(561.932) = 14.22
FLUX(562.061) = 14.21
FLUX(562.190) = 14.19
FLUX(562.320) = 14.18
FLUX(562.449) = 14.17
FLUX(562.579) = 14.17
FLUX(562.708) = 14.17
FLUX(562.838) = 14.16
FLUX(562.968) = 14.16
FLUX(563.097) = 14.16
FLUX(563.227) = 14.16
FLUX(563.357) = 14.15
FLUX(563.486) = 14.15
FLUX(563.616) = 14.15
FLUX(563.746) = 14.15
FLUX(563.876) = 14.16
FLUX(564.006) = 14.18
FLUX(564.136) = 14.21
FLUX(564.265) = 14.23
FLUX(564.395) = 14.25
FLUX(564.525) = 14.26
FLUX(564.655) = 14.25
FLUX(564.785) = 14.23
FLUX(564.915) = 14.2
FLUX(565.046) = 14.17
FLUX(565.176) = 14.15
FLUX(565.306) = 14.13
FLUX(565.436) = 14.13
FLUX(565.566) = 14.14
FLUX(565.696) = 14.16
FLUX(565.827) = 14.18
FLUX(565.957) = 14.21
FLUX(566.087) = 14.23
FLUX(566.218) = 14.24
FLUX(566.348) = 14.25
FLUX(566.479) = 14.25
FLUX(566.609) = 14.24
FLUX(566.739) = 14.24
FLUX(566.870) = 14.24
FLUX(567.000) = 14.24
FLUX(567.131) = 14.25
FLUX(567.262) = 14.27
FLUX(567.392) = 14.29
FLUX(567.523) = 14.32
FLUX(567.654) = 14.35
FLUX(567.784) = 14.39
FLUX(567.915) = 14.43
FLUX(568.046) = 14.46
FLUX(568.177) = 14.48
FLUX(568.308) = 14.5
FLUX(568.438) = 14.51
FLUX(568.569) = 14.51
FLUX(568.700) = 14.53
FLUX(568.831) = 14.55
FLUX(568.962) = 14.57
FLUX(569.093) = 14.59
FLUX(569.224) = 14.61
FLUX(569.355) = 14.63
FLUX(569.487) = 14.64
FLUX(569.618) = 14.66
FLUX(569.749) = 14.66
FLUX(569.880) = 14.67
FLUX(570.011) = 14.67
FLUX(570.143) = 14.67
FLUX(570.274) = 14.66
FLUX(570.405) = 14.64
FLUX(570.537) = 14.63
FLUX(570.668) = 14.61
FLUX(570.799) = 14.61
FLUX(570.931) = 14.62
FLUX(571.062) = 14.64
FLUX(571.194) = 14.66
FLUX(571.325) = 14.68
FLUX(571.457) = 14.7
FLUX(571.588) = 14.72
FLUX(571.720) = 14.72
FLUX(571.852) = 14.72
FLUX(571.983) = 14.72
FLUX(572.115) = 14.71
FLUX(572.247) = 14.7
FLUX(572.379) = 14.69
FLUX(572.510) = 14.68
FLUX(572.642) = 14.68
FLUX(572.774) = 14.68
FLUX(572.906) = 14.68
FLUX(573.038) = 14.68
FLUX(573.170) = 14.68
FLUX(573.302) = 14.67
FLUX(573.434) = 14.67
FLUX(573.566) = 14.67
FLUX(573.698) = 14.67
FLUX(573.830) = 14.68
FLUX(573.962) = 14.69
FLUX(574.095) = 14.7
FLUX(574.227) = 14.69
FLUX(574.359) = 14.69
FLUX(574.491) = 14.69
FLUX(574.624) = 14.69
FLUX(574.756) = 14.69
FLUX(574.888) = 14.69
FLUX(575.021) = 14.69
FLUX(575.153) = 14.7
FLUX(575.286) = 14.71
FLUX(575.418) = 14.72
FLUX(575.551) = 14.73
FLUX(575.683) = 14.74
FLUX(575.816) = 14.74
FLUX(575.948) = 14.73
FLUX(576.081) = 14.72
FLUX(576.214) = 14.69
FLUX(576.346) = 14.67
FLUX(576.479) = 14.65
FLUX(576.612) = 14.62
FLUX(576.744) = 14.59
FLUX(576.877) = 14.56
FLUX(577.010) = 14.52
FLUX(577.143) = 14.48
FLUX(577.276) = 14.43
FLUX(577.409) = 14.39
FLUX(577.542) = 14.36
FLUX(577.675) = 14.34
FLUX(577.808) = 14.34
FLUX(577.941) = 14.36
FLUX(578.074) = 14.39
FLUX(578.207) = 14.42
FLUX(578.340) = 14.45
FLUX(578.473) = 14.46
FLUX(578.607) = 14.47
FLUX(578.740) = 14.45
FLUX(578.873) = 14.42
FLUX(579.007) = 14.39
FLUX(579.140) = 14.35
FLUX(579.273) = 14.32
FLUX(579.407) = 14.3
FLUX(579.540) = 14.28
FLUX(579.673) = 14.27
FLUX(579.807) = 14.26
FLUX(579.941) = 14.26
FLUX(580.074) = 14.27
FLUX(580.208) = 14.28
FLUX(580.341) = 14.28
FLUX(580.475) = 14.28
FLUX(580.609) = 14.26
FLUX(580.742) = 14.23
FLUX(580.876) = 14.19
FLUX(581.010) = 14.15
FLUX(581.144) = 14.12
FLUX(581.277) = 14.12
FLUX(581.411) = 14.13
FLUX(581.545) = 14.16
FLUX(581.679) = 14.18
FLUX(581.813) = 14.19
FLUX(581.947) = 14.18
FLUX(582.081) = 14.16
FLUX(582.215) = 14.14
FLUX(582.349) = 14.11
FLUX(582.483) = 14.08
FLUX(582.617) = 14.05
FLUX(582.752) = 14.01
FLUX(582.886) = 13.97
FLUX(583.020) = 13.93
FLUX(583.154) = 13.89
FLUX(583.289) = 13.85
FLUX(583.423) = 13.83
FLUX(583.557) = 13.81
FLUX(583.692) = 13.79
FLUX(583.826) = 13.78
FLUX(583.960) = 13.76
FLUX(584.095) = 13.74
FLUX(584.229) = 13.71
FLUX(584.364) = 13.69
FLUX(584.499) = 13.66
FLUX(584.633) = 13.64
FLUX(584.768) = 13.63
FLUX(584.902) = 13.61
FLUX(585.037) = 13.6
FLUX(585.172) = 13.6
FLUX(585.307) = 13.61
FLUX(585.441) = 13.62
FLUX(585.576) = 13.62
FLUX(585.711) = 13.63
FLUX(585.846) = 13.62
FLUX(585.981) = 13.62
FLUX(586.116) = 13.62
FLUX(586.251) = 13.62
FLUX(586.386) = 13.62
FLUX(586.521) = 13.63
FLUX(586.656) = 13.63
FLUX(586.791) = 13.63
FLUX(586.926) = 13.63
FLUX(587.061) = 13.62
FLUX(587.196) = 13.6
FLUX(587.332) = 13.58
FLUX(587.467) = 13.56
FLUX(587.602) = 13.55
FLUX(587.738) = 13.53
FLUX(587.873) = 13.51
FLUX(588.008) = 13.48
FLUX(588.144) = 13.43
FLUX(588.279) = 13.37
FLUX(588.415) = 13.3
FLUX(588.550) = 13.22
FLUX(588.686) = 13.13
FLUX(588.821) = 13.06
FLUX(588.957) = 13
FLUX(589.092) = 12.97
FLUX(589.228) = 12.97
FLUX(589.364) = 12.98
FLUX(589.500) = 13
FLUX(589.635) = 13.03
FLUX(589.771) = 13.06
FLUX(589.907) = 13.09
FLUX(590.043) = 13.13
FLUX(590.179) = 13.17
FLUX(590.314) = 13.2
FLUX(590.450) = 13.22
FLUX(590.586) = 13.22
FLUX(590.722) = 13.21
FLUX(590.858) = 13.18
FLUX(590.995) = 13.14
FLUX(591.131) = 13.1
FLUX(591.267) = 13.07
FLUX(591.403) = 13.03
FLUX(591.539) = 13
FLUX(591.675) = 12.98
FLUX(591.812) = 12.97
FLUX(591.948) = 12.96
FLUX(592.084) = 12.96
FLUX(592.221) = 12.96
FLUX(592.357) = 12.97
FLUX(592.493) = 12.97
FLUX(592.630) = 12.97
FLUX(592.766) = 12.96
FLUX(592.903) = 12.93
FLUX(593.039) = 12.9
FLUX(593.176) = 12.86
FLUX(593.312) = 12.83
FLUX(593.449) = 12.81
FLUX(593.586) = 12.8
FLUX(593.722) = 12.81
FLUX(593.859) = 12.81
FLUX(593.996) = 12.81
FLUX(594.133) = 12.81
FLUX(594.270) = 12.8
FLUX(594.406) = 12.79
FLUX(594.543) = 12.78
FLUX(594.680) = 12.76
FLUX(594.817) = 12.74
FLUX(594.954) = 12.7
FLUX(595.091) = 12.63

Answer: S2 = 13.5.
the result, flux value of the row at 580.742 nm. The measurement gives 14.23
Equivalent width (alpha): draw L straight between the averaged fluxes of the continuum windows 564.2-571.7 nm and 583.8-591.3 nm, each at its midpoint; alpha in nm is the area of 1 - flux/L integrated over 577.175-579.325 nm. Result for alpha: -0.08 nm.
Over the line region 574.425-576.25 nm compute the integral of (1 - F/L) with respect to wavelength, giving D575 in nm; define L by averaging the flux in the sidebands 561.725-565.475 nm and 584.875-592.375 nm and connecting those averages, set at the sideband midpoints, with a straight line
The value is -0.12 nm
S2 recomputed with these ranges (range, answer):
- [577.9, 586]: 14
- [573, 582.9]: 14.4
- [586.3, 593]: 13.2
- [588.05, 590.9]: 13.1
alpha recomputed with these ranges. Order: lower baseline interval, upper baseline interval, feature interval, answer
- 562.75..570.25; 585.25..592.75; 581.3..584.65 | -0.09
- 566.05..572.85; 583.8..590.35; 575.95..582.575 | -0.20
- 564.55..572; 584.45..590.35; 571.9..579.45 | -0.29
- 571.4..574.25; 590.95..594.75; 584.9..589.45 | -0.01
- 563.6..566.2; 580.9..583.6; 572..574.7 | -0.11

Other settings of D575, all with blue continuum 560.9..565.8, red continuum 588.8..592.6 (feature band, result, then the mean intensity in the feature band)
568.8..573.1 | -0.24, 14.7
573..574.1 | -0.07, 14.7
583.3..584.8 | -0.05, 13.7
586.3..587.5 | -0.04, 13.6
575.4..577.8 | -0.17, 14.6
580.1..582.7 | -0.14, 14.2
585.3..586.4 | -0.03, 13.6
